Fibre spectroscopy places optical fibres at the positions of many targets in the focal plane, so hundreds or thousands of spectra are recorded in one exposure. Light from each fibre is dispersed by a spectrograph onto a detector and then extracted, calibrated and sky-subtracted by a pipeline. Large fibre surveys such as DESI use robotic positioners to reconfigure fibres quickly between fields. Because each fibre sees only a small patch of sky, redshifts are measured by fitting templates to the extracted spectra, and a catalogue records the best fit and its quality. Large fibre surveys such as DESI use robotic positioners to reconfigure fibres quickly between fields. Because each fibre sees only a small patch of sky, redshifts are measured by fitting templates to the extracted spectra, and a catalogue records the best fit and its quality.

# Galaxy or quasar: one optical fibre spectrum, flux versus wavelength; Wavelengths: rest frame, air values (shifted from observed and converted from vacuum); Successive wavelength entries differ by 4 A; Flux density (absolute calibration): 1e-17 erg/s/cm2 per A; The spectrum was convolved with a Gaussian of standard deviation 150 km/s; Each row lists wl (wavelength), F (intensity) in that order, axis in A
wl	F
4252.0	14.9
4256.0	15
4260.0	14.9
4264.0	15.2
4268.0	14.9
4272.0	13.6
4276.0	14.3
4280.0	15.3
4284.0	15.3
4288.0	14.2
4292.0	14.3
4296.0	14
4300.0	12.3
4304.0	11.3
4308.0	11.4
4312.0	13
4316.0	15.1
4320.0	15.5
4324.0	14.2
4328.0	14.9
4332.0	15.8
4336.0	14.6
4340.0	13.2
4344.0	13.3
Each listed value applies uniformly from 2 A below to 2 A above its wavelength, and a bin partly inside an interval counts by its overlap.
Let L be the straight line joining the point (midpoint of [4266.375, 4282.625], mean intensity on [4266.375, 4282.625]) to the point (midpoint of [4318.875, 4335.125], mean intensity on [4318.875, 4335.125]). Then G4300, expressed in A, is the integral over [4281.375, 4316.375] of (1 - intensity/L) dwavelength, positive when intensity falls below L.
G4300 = 3.3 A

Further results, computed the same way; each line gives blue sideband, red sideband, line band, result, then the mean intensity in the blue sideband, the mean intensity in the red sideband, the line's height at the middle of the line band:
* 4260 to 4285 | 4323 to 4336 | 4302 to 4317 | 2.37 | 14.8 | 15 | 14.9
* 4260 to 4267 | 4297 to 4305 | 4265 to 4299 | -2.13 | 15.1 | 12.1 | 13.6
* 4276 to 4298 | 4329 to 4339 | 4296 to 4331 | 2.96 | 14.6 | 15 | 14.8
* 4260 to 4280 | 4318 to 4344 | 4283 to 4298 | 0.22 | 14.6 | 14.6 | 14.6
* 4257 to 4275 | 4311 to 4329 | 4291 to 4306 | 1.78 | 14.7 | 14.6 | 14.6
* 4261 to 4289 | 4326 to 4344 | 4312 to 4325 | -0.13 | 14.7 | 14.5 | 14.5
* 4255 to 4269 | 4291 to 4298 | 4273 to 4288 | -0.28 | 15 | 14.1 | 14.5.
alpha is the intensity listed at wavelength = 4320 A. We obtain 15.5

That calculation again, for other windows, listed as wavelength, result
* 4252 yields 14.9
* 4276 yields 14.3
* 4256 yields 15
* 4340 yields 13.2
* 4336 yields 14.6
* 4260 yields 14.9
